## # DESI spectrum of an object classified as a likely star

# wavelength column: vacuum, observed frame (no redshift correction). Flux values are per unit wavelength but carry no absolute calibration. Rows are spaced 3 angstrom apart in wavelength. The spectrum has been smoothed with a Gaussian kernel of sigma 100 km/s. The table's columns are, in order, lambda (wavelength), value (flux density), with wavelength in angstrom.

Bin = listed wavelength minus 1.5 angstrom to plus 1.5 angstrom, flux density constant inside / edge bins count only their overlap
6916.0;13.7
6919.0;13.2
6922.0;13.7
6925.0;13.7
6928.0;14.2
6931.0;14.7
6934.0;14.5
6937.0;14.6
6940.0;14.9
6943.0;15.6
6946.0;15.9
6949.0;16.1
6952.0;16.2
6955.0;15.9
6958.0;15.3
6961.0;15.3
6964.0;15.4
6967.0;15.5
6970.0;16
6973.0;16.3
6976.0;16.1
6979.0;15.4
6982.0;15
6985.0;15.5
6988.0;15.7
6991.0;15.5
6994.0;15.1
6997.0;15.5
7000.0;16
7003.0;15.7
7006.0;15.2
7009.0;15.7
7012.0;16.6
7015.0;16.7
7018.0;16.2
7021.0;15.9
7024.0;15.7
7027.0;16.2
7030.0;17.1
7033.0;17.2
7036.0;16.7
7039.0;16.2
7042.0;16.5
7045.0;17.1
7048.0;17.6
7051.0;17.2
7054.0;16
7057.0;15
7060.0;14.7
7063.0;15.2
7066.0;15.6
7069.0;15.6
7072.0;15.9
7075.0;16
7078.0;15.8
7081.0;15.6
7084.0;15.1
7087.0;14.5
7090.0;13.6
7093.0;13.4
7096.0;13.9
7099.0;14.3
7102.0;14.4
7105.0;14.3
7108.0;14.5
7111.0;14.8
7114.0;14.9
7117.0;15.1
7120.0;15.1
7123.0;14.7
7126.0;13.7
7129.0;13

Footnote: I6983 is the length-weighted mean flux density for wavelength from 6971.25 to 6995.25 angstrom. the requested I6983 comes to 15.6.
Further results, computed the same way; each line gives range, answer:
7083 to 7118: 14.4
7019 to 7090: 16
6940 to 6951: 15.8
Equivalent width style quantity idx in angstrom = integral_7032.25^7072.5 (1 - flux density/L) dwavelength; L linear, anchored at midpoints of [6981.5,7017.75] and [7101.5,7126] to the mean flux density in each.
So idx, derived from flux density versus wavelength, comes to -2.45 angstrom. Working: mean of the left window 15.7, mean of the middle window 16.2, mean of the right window 14.7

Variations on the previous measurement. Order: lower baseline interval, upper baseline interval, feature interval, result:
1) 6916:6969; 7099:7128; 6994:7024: -2.20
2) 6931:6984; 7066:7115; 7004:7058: -4.51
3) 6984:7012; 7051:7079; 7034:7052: -1.47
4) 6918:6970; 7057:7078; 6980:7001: -0.35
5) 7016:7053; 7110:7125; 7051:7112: 2.64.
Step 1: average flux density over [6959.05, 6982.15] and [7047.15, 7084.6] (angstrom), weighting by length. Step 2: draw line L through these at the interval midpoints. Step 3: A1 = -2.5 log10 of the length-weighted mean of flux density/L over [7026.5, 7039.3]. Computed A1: -0.07 mag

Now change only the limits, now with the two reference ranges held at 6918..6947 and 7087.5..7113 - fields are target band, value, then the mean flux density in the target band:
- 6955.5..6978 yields -0.09 mag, 15.7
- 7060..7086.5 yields -0.09 mag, 15.5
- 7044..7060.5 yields -0.15 mag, 16.3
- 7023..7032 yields -0.15 mag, 16.4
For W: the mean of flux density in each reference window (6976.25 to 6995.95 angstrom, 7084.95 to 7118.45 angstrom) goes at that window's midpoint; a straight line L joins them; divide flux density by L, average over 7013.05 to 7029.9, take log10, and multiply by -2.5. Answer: -0.08 mag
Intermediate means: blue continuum 15.4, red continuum 14.3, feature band 16.2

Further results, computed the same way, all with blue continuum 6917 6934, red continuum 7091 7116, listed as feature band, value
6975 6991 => -0.11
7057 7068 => -0.07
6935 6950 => -0.10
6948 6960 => -0.13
